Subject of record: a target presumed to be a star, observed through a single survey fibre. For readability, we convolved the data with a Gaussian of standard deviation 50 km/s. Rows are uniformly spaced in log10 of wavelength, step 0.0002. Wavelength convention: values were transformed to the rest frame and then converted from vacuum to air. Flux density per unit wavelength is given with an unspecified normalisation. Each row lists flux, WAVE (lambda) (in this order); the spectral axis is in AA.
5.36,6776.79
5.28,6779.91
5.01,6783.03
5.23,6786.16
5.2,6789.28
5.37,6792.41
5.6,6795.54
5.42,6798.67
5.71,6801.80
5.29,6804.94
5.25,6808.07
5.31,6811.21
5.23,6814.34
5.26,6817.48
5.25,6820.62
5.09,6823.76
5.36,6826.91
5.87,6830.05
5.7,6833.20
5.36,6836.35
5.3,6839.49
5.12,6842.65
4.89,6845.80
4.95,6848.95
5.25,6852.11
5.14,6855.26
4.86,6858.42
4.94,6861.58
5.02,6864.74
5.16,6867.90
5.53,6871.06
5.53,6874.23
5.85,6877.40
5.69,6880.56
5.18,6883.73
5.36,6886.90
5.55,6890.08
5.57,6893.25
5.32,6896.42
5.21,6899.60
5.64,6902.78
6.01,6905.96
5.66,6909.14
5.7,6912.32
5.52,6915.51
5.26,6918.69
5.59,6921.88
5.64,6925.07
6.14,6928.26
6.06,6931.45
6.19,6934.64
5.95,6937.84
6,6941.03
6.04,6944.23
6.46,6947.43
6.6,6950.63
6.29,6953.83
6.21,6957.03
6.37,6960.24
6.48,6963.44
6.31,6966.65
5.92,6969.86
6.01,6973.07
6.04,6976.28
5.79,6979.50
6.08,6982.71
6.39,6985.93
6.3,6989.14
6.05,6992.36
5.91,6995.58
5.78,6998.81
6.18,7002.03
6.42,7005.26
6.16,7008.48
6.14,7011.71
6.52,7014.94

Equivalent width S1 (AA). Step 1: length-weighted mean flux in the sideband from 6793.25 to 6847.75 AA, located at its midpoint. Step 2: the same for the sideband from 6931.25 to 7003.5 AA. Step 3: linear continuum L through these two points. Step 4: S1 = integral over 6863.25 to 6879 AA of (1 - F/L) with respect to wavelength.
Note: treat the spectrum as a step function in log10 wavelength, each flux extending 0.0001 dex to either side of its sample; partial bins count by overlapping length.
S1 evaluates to 0.6 AA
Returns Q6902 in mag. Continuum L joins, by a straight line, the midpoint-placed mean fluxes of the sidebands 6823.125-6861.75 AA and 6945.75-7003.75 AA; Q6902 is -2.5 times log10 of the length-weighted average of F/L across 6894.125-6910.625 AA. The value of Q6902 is 0.02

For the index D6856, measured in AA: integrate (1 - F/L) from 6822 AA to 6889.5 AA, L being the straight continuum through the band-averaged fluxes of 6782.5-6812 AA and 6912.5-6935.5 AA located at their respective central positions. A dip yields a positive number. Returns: 2.9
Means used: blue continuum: 5.35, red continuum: 5.75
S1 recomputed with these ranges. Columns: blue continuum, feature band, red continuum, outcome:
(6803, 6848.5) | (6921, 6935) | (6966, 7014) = -0.3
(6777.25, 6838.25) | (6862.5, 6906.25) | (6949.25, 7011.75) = 2.1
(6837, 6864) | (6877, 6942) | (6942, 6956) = 1.7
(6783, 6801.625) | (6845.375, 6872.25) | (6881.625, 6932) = 2.0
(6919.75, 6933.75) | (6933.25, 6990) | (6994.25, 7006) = -2.3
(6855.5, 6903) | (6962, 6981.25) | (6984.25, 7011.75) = -0.4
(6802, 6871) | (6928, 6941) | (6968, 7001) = -0.7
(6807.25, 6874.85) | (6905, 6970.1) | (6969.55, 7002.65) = -2.8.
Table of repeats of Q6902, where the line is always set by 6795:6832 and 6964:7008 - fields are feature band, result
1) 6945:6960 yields -0.07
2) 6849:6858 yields 0.09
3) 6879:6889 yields 0.05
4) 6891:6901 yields 0.07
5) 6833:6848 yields 0.06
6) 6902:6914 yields 0.00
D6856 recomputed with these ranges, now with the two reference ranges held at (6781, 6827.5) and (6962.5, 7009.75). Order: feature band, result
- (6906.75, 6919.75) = 0.48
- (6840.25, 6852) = 0.96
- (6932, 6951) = -0.82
